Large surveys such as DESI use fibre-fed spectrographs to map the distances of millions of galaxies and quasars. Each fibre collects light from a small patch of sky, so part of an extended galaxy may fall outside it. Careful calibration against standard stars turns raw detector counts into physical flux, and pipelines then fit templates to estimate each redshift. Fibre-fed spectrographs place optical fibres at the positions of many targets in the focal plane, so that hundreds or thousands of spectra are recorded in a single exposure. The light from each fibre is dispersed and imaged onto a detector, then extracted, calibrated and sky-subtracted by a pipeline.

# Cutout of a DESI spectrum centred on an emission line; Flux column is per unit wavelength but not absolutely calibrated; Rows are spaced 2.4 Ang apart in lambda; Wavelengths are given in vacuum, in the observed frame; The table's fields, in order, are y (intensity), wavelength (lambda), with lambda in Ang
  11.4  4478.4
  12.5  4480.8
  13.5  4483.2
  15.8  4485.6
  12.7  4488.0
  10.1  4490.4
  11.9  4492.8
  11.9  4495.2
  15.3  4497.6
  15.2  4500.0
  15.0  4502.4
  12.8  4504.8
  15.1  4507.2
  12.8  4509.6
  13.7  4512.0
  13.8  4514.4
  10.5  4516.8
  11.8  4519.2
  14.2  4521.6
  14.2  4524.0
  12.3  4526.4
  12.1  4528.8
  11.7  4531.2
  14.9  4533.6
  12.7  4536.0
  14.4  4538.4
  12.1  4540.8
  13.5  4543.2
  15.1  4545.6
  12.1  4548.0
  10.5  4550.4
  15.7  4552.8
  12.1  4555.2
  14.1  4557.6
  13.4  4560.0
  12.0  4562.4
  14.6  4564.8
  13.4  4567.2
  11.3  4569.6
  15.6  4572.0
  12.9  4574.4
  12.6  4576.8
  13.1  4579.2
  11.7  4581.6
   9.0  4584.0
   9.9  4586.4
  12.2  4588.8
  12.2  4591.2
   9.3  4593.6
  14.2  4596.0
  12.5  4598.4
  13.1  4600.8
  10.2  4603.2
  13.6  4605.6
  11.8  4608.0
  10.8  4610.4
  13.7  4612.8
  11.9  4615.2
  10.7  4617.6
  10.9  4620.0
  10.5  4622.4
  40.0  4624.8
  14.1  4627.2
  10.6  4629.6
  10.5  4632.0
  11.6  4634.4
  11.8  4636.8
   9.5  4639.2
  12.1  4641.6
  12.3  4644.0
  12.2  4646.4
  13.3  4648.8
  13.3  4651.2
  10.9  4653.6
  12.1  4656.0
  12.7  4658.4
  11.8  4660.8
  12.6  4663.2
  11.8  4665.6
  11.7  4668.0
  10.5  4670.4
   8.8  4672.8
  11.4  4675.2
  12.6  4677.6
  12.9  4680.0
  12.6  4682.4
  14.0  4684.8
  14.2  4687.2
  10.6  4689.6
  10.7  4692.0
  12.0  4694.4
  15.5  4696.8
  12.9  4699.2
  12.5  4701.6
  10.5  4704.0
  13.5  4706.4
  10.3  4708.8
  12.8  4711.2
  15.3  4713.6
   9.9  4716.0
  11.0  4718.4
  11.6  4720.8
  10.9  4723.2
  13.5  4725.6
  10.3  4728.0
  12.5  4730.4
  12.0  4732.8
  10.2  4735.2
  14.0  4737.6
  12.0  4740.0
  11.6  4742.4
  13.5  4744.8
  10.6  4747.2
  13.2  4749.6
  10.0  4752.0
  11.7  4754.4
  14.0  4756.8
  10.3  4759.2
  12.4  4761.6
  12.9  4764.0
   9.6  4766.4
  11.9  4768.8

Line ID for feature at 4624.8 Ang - H-gamma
